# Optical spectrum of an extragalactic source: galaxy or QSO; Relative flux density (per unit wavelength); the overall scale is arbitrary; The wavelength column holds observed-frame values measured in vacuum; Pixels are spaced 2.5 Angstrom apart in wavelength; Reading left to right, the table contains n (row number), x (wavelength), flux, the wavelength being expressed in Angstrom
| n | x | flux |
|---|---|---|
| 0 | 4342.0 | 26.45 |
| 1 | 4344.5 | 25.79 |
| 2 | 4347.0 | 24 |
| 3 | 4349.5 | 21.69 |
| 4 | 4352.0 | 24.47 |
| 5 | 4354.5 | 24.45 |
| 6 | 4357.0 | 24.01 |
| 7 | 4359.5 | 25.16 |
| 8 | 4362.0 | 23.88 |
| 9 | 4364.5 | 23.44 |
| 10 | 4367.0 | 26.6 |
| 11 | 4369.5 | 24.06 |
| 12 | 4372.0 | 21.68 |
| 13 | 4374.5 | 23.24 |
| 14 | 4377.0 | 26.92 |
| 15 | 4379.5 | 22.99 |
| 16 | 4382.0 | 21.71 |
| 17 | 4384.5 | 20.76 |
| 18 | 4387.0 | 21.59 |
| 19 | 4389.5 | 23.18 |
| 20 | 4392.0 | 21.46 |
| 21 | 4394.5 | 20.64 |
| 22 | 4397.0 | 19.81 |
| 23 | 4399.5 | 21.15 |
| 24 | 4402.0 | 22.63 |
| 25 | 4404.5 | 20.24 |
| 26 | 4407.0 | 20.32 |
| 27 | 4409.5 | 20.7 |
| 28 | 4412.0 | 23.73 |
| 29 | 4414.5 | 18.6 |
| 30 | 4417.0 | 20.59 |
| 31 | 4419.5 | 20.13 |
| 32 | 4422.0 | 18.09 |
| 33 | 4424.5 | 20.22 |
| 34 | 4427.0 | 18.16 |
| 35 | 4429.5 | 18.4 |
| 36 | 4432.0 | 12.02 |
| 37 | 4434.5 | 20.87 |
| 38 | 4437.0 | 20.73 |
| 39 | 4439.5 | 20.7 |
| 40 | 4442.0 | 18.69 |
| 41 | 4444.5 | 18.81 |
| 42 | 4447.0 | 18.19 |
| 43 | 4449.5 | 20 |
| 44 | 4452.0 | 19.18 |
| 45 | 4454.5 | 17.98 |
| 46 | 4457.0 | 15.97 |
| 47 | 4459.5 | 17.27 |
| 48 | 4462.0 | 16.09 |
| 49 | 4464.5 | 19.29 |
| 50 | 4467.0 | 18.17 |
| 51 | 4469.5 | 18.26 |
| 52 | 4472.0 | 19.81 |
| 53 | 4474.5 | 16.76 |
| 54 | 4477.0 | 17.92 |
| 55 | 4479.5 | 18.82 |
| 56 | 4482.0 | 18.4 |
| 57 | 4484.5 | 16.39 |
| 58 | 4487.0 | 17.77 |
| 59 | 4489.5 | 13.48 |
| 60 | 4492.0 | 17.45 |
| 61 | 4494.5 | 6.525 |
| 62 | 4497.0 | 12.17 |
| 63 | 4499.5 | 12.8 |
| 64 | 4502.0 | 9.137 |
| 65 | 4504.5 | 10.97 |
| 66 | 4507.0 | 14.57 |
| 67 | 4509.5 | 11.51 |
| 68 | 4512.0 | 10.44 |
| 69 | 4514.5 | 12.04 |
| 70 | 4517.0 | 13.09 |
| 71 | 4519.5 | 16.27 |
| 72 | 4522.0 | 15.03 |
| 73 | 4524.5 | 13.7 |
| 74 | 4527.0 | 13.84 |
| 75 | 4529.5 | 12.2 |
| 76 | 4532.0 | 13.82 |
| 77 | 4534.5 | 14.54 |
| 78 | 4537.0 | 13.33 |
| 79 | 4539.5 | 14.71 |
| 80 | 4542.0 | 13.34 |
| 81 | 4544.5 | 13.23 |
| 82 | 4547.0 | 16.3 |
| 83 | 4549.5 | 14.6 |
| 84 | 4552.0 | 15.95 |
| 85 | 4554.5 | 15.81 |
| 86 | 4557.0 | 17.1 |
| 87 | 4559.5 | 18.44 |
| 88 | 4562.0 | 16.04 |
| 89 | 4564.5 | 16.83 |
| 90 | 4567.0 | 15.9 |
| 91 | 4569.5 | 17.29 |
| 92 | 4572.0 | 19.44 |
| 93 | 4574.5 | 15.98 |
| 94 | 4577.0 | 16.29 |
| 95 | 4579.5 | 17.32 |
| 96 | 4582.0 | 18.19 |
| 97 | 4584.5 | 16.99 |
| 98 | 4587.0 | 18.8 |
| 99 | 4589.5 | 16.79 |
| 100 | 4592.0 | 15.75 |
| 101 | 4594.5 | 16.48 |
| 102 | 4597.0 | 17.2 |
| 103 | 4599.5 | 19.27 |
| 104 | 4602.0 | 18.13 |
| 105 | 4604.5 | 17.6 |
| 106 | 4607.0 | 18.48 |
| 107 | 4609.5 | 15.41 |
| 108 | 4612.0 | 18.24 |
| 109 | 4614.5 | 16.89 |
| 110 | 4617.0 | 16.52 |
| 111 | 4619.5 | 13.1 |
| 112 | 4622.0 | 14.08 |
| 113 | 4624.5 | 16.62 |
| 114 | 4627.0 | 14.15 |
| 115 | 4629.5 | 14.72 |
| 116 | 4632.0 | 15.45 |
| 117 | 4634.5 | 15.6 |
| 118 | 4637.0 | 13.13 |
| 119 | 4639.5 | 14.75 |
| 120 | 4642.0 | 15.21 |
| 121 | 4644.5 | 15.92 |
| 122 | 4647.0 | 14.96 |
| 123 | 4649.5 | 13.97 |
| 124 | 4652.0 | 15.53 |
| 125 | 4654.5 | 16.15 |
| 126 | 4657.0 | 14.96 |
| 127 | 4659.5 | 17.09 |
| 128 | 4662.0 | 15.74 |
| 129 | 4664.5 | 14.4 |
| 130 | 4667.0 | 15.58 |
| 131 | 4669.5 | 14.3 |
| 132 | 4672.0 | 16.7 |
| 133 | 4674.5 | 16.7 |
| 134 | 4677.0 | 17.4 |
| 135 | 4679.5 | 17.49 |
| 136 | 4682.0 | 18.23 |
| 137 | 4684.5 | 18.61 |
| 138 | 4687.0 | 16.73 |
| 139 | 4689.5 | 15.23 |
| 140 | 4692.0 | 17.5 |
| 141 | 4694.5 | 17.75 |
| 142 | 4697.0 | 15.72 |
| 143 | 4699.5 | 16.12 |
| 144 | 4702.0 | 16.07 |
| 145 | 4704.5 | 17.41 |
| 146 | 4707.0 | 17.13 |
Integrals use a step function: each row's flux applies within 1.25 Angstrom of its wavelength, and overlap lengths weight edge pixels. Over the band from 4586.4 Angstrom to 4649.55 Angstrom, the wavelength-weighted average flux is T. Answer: 16.1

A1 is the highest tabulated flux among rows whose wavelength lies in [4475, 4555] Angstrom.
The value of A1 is 18.82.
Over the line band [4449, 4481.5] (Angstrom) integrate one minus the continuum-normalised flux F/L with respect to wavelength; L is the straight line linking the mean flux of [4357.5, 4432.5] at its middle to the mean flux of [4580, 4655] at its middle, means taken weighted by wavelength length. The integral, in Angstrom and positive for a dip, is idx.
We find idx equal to 2.9 Angstrom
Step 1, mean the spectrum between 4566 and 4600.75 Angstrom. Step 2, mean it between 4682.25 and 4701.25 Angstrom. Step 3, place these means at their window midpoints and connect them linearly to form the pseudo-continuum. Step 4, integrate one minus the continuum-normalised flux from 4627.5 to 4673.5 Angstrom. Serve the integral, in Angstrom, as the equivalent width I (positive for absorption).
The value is 4.86 Angstrom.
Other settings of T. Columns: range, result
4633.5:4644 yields 14.7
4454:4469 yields 17.5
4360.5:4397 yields 22.9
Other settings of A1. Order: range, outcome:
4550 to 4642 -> 19.44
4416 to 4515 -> 20.87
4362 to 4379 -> 26.92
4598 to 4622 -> 19.27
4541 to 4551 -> 16.3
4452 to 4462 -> 19.18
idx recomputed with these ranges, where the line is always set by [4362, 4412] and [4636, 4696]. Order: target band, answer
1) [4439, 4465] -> 3.23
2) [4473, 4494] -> 3.53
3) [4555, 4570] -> 1.23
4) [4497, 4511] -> 5.60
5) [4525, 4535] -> 2.91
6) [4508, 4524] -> 5.18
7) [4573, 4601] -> 0.92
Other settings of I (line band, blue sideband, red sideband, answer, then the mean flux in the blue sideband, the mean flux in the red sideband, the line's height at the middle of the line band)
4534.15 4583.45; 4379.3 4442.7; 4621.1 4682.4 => 3.62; 20.3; 15.5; 17.4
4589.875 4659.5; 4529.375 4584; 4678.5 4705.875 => 2.17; 15.8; 17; 16.4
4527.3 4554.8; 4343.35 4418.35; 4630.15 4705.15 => 6.74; 22.6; 16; 18.9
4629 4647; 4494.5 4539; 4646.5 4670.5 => -0.07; 12.8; 15.3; 14.9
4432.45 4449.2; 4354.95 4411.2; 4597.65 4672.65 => 1.36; 22.6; 15.8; 21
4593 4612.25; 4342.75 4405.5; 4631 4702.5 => -0.03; 23.1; 16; 17.5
